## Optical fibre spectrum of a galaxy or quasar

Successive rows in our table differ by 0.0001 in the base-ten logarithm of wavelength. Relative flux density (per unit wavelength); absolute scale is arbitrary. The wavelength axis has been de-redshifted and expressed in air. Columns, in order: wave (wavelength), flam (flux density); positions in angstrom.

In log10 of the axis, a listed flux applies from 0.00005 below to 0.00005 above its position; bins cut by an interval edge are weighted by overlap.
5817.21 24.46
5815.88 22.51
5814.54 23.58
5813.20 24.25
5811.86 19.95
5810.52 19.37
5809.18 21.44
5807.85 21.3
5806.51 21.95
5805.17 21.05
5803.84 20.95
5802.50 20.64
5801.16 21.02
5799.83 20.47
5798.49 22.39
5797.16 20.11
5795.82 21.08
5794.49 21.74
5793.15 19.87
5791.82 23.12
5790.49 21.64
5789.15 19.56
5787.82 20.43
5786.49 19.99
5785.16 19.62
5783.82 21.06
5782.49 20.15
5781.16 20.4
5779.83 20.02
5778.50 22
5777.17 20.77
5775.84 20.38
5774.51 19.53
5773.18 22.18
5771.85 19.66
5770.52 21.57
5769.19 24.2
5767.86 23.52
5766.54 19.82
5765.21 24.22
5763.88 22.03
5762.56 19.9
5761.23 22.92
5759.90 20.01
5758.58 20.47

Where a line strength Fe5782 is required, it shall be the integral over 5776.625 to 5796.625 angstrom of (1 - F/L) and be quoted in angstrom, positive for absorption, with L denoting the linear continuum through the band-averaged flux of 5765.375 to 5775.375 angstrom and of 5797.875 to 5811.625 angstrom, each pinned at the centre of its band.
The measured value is 0.5 angstrom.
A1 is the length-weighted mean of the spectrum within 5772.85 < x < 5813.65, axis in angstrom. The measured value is 20.9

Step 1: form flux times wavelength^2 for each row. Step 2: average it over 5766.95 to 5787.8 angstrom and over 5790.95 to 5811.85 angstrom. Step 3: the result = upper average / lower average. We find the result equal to 1.01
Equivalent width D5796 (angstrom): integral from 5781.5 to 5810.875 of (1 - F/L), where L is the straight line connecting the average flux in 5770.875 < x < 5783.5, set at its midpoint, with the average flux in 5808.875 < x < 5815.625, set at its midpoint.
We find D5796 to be 0.5 angstrom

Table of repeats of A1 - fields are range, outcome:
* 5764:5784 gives 21.3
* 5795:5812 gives 20.9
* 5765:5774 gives 22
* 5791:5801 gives 21.3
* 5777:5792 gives 20.7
